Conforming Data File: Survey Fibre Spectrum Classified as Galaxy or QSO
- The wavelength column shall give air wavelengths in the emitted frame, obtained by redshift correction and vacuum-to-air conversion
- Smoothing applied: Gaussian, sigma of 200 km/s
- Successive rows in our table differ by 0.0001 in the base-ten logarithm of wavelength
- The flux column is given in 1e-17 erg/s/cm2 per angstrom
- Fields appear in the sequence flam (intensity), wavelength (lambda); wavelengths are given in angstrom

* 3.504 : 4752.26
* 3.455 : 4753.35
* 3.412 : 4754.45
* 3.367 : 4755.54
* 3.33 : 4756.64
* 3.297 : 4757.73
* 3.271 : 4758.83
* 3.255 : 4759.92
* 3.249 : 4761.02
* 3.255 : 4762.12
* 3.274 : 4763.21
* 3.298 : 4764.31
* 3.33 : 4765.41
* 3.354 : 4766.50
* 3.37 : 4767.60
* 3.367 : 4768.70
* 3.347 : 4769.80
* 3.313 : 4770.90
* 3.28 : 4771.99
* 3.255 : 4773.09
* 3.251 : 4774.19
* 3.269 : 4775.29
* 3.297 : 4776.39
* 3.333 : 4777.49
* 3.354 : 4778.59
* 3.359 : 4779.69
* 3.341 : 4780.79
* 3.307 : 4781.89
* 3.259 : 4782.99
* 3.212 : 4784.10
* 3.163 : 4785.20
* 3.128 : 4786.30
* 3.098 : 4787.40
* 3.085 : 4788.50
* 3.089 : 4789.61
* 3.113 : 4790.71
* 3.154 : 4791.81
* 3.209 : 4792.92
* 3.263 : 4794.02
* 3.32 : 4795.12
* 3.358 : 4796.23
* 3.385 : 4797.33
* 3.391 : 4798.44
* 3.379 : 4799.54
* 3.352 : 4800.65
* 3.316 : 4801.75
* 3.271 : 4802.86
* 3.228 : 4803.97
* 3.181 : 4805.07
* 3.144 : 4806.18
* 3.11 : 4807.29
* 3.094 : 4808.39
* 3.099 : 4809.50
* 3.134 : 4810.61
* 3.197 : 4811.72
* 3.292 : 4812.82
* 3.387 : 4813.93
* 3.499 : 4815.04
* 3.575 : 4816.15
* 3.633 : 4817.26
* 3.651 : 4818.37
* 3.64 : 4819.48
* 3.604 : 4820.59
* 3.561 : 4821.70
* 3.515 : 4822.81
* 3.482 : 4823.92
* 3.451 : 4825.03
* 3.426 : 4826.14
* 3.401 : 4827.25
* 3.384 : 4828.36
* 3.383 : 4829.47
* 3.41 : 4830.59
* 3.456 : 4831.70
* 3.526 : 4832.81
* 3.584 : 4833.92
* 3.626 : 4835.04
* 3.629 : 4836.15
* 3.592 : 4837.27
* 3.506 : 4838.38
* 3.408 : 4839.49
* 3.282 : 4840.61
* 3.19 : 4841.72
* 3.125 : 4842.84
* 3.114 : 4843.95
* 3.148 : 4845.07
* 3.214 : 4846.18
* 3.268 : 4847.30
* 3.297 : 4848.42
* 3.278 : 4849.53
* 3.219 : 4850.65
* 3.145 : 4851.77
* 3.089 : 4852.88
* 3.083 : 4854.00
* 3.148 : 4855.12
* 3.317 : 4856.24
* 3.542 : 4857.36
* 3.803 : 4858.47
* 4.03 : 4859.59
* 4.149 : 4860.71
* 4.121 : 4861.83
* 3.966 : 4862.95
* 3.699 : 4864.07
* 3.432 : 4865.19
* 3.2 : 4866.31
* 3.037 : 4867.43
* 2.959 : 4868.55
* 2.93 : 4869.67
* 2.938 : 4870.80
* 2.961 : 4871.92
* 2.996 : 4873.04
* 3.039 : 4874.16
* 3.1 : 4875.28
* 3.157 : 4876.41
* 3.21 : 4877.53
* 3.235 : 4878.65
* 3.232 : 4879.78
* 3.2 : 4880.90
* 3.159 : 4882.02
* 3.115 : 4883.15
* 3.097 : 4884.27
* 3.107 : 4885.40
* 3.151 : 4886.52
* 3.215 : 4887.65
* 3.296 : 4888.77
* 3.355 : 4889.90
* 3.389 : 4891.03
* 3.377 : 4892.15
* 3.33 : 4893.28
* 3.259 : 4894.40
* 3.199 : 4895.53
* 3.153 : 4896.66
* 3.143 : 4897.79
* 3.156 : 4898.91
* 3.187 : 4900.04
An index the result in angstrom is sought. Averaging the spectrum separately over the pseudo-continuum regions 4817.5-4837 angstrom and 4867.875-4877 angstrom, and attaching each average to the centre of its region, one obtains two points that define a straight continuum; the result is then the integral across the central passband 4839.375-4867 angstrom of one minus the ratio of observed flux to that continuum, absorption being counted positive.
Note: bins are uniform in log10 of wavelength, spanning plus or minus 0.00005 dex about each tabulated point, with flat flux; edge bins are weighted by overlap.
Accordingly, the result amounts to -1.6 angstrom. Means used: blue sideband 3.52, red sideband 3.01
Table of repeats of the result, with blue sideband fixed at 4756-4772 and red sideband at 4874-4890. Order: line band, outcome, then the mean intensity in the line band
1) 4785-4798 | 0.3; 3.2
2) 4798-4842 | -2.1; 3.4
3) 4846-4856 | 0.0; 3.19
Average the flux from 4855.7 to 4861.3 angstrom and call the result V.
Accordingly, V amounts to 3.77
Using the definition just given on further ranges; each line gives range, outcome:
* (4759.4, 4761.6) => 3.24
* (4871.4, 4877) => 3.05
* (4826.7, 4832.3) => 3.41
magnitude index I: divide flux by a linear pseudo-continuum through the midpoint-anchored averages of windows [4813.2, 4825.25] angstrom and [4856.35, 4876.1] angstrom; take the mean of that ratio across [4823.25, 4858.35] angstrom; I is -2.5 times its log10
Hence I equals 0.04 mag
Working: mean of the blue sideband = 3.54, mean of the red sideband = 3.4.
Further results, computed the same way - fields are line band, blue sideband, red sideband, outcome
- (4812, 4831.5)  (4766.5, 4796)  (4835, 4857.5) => -0.068 mag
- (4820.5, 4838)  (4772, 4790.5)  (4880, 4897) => -0.086 mag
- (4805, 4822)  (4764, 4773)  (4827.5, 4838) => 0.029 mag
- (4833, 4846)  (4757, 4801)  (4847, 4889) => -0.032 mag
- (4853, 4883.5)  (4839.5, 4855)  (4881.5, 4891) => -0.042 mag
